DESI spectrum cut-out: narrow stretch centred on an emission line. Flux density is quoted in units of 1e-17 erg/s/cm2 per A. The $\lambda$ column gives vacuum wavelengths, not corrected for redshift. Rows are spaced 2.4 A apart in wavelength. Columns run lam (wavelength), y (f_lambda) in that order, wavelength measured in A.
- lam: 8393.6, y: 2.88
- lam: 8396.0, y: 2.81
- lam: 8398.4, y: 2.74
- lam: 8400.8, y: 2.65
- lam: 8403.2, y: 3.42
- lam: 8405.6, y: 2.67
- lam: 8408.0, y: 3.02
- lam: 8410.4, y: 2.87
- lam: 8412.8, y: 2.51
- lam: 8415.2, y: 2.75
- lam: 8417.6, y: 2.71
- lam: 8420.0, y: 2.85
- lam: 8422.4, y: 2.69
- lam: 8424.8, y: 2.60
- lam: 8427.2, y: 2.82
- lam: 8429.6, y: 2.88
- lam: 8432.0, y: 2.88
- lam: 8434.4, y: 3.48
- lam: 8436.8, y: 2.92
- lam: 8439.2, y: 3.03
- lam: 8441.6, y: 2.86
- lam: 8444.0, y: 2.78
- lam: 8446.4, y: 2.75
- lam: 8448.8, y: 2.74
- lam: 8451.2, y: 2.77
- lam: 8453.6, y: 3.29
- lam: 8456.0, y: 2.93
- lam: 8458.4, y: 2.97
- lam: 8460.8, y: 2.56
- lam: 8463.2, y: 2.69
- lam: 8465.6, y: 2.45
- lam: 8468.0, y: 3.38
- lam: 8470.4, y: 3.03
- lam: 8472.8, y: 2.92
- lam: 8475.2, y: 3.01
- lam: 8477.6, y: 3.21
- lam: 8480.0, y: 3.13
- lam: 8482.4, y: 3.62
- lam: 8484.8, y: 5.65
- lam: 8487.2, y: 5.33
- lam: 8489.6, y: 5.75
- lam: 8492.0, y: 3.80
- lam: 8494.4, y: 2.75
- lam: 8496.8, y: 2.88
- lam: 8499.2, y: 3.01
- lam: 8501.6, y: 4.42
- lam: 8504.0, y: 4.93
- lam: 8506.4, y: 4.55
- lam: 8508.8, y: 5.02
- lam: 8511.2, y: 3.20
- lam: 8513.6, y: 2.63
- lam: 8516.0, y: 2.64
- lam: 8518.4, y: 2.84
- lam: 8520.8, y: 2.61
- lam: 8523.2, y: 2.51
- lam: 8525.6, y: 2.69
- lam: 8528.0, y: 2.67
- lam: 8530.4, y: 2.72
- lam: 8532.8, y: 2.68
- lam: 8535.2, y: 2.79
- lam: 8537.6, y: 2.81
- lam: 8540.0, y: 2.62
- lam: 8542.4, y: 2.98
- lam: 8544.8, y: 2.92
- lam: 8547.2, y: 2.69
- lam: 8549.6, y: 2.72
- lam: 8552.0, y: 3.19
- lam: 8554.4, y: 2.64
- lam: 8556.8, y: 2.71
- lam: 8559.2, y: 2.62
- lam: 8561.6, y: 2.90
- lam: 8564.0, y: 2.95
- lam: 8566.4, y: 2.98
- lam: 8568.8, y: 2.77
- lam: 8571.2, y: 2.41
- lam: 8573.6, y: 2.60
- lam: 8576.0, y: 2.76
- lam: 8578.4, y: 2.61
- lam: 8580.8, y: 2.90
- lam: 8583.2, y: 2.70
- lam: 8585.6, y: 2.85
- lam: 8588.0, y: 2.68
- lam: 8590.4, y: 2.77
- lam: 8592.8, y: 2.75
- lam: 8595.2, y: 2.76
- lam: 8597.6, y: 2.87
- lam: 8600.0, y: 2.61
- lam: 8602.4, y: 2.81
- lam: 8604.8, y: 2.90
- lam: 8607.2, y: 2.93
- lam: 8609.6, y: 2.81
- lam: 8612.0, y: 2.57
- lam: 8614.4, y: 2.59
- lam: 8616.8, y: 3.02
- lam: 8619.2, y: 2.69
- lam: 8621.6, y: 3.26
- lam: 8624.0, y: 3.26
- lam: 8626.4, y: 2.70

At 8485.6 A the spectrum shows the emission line [S II]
